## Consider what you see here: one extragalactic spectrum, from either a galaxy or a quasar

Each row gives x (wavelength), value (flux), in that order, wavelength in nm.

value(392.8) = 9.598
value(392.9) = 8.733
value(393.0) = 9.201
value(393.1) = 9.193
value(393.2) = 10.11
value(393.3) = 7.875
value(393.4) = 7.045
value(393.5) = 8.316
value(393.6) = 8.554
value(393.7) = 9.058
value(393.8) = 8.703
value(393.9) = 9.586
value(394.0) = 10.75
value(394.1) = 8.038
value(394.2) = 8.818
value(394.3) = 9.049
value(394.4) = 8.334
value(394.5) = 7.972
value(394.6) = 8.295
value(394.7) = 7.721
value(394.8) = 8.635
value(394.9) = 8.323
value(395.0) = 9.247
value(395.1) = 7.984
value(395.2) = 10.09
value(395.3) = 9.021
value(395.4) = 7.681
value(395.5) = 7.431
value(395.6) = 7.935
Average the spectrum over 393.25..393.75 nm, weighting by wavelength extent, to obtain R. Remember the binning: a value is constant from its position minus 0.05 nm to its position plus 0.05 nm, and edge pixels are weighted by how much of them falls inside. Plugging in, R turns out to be 8.17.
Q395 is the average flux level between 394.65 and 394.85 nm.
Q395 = 8.18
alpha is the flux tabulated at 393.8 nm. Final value 8.703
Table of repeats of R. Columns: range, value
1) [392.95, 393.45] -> 8.68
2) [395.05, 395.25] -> 9.04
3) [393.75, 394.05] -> 9.68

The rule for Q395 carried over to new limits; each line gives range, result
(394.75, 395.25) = 8.86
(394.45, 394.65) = 8.13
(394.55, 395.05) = 8.44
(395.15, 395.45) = 8.93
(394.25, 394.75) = 8.27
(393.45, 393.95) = 8.84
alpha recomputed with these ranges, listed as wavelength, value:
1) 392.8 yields 9.598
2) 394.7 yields 7.721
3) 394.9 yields 8.323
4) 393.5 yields 8.316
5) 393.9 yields 9.586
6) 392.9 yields 8.733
